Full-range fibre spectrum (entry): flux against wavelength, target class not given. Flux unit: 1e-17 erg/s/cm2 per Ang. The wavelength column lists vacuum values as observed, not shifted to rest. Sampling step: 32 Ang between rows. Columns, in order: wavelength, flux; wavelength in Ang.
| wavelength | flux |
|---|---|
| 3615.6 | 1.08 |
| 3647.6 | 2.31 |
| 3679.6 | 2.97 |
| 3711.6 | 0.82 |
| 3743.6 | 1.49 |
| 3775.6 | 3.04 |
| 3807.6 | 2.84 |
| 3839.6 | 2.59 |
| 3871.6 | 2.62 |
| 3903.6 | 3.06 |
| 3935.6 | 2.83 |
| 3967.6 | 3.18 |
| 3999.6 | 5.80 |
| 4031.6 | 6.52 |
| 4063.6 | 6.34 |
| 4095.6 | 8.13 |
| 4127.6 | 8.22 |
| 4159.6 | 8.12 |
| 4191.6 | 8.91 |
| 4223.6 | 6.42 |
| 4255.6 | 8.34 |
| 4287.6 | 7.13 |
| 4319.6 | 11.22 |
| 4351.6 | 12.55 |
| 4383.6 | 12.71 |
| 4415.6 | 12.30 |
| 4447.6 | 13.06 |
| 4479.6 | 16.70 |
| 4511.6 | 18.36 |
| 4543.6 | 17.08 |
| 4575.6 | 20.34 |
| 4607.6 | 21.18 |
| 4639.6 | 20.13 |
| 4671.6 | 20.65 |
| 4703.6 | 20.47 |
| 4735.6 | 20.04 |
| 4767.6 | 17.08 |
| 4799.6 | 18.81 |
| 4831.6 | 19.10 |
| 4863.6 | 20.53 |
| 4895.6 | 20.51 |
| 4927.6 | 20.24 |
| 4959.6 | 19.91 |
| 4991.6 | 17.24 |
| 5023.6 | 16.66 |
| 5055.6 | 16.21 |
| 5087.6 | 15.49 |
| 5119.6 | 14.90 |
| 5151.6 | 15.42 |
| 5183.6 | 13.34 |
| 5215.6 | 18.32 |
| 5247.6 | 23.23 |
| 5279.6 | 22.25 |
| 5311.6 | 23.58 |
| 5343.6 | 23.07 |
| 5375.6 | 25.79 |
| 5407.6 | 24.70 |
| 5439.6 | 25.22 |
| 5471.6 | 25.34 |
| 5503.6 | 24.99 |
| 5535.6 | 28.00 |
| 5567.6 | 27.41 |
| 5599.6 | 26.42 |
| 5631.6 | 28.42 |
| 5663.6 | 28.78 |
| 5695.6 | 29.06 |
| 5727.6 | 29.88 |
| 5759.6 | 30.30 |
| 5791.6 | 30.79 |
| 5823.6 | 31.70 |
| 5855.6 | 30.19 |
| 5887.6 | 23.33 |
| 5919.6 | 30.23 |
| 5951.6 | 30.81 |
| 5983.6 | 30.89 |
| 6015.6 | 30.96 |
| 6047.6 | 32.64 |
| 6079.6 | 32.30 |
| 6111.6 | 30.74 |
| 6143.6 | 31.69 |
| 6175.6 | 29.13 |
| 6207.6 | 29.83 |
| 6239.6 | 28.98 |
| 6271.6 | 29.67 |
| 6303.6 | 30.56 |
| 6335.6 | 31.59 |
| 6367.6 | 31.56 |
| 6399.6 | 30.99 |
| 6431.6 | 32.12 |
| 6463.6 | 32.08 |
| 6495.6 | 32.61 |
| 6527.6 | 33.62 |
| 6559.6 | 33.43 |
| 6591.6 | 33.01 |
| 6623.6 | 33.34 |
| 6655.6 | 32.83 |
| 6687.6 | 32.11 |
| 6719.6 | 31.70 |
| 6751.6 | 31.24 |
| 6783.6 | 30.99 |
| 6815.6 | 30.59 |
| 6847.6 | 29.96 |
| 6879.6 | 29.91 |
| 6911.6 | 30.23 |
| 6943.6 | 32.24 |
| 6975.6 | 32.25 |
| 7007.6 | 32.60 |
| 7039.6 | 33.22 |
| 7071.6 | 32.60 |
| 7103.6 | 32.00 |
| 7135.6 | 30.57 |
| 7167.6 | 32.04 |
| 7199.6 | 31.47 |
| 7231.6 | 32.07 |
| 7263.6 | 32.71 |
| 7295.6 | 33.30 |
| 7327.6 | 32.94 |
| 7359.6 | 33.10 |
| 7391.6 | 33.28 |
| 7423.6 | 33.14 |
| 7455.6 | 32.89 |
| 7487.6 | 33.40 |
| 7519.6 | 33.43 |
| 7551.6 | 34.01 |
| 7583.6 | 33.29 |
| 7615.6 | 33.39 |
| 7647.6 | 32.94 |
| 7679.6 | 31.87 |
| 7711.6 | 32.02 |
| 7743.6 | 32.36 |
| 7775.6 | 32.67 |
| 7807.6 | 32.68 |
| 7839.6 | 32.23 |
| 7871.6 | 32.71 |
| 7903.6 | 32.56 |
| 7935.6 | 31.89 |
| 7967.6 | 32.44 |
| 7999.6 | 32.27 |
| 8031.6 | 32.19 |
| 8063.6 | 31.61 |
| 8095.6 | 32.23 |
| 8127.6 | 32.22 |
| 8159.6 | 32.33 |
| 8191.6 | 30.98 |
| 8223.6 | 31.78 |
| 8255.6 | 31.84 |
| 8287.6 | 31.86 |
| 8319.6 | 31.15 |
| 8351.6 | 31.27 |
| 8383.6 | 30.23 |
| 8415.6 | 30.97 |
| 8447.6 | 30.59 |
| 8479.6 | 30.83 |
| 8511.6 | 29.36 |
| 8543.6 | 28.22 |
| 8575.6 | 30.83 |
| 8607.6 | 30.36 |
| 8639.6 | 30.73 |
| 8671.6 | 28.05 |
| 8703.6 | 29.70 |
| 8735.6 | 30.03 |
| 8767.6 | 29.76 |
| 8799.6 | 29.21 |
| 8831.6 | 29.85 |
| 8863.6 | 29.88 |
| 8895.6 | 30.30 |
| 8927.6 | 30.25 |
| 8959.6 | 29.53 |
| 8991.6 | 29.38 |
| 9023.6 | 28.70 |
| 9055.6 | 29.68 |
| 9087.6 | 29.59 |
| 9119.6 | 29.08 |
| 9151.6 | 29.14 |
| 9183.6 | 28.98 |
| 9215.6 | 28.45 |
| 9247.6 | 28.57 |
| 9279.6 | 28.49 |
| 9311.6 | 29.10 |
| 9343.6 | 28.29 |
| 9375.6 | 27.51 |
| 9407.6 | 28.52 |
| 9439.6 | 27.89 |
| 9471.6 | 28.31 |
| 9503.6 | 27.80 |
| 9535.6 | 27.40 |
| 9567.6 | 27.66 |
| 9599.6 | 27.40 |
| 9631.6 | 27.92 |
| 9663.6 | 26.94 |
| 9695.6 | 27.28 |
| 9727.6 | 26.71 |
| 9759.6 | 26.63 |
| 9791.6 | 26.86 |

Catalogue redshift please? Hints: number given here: 0.00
